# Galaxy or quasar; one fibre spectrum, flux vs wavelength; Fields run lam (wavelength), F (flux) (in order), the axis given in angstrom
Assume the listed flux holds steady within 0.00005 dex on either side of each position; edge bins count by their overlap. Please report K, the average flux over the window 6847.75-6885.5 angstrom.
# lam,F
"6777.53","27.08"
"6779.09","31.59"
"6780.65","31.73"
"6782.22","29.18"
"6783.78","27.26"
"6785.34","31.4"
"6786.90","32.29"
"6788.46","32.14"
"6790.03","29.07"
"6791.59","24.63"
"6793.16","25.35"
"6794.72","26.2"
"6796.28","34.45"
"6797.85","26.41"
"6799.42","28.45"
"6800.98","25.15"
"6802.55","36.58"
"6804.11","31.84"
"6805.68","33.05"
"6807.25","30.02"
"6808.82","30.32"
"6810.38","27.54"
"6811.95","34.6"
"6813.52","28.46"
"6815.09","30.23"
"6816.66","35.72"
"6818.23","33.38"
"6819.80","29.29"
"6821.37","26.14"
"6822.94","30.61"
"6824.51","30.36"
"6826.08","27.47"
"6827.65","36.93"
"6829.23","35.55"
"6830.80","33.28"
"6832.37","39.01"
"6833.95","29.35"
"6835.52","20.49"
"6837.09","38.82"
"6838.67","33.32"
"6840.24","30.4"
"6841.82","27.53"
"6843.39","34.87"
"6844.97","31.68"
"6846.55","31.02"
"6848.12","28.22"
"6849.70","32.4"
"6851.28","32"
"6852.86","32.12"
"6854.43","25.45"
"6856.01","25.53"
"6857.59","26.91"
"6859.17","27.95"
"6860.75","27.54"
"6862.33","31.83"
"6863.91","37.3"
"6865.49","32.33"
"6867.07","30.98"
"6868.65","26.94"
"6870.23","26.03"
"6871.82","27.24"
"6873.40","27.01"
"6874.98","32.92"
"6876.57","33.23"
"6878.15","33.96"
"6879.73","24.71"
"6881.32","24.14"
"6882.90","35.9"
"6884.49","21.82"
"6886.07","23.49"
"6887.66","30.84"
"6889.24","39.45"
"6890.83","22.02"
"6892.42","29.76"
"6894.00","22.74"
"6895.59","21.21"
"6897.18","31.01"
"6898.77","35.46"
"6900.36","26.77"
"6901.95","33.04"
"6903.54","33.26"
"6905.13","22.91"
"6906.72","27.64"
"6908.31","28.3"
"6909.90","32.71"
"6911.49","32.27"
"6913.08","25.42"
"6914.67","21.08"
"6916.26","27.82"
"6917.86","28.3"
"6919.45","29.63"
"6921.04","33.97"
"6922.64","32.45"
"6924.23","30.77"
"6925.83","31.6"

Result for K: 29.3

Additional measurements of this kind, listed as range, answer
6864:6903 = 29.1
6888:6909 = 28.8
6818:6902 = 29.9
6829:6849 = 31.7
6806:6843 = 31.3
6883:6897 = 27.1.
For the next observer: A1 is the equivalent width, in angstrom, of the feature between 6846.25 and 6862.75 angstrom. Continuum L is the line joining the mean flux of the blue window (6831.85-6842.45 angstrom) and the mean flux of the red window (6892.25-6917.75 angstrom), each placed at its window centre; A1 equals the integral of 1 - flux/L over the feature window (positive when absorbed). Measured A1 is 0.7 angstrom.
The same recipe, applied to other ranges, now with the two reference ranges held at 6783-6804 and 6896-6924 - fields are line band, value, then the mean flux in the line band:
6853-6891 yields 0.31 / 29.2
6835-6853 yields -1.13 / 31.2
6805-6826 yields -0.94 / 30.6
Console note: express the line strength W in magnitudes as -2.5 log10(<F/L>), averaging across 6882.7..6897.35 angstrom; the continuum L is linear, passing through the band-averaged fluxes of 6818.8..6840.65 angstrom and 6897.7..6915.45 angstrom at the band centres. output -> 0.08 mag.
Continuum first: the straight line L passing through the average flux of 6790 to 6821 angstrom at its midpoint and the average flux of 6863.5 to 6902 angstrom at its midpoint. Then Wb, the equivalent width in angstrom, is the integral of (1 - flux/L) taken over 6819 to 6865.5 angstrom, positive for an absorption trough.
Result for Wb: -2.01 angstrom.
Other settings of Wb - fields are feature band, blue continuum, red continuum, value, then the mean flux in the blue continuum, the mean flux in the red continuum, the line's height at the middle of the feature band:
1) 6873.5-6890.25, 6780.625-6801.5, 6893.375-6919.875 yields -0.87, 28.8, 28.2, 28.3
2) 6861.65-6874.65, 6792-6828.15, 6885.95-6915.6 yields -0.40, 30.3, 28.5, 29.1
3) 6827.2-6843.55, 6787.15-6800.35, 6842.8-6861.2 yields -1.81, 28.5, 29.6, 29.3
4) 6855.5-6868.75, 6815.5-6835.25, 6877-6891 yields 0.03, 31.9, 28.9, 30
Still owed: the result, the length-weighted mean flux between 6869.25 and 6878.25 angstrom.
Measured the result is 29.7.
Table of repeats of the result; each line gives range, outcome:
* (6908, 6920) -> 28.2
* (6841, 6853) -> 31.2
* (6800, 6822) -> 30.9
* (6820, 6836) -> 31.1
